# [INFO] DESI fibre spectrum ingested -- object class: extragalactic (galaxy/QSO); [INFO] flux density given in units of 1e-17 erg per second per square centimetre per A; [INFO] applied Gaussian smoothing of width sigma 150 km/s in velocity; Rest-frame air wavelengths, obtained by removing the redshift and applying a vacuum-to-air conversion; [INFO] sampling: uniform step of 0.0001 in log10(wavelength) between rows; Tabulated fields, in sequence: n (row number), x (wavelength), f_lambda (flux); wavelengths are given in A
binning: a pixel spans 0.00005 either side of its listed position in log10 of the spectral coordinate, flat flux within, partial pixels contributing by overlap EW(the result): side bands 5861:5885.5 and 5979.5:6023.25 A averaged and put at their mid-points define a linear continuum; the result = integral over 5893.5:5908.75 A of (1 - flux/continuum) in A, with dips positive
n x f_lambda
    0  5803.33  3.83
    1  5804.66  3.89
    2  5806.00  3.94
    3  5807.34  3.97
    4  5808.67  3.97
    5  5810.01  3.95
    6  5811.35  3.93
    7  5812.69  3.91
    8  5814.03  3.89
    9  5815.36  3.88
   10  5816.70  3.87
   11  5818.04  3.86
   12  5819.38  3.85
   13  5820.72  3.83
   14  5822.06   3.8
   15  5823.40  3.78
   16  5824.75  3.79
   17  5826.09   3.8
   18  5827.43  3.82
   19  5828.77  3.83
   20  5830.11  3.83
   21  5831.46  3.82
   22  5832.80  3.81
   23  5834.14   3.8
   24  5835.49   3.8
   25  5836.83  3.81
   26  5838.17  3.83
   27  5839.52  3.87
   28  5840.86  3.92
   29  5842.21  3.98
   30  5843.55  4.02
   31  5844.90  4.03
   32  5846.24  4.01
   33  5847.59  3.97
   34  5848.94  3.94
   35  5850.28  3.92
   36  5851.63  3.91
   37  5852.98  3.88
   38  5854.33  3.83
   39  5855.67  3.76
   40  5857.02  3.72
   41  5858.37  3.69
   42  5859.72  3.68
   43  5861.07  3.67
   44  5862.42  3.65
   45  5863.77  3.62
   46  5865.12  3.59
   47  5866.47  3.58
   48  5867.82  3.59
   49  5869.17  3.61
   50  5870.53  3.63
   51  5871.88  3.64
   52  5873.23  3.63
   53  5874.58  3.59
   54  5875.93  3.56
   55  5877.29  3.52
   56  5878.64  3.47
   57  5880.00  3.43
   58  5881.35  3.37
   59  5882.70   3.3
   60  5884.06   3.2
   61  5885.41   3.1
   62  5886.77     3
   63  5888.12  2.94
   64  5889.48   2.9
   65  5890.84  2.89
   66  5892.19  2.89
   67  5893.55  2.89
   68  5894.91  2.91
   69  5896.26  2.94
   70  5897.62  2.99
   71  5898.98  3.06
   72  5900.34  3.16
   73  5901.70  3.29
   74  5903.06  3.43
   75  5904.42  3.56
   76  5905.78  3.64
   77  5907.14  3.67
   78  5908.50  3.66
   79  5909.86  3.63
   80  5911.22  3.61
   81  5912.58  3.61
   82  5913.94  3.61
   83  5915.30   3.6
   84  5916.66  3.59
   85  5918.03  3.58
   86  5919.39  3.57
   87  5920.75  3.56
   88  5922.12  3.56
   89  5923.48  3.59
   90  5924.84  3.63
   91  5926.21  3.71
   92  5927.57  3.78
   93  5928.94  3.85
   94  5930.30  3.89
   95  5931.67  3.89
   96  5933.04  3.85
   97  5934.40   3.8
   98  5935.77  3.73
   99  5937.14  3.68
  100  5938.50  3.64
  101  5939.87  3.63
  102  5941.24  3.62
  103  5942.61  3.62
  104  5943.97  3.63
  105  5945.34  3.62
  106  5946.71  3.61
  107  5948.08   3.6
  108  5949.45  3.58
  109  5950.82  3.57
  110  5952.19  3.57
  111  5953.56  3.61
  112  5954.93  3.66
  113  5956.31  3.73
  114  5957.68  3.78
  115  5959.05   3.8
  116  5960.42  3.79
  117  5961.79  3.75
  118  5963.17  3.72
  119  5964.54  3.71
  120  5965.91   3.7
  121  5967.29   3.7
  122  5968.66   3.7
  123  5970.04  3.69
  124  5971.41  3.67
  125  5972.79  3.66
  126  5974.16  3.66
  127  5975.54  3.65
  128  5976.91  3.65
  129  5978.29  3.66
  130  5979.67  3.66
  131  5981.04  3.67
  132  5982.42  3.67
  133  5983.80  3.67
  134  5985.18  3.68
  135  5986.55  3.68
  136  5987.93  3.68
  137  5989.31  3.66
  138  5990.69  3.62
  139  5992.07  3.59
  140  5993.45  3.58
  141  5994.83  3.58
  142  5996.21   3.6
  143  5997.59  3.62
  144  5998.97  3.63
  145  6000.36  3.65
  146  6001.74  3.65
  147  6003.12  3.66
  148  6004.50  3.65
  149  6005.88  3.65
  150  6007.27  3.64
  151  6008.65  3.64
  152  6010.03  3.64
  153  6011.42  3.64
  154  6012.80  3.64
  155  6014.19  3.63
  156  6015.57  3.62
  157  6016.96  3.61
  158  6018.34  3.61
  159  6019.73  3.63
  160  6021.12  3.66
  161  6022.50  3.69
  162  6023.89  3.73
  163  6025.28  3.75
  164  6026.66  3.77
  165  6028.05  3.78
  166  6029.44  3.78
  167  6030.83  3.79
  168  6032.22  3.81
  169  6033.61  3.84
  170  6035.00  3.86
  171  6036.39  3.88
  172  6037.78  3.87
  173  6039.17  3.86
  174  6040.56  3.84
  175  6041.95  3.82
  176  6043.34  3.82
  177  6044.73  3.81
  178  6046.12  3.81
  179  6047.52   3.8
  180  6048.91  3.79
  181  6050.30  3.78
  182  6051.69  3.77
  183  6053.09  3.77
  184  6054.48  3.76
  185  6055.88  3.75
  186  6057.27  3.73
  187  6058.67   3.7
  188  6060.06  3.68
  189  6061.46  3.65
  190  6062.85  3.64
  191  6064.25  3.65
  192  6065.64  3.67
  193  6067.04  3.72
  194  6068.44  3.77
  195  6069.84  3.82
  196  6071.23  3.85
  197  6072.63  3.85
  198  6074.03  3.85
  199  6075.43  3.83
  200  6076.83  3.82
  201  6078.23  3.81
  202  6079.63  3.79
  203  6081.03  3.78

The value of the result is 1.2 A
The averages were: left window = 3.52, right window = 3.64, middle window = 3.27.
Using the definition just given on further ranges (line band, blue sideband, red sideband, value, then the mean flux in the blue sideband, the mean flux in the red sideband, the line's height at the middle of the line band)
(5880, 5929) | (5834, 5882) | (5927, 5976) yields 4.6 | 3.74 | 3.7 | 3.72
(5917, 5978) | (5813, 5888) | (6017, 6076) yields 1.0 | 3.71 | 3.77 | 3.74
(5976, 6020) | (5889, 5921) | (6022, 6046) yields 0.5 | 3.34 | 3.81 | 3.68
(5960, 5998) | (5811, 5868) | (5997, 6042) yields 0.7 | 3.82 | 3.71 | 3.74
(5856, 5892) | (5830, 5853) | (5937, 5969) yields 3.7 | 3.9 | 3.67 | 3.83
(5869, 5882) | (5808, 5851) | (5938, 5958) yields 0.8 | 3.88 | 3.63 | 3.78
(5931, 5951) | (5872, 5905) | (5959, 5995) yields -1.1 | 3.22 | 3.68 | 3.49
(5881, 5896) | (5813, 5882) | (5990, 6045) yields 2.9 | 3.76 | 3.7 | 3.75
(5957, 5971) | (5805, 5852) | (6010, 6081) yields 0.3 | 3.88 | 3.75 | 3.8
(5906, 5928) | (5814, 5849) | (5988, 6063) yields 1.0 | 3.87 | 3.71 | 3.8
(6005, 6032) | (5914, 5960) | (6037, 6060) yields 0.6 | 3.67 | 3.79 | 3.76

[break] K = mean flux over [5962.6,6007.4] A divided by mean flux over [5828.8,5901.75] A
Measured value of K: 1.03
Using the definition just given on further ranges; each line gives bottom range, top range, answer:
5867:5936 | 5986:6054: 1.08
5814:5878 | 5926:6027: 0.97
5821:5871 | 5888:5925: 0.88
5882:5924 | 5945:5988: 1.11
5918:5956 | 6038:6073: 1.03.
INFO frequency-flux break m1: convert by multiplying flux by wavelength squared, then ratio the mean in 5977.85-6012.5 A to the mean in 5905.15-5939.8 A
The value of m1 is 1.02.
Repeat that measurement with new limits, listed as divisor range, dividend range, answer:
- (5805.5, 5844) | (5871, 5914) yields 0.88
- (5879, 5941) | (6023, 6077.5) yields 1.15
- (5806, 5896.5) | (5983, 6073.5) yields 1.08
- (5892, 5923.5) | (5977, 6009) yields 1.10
